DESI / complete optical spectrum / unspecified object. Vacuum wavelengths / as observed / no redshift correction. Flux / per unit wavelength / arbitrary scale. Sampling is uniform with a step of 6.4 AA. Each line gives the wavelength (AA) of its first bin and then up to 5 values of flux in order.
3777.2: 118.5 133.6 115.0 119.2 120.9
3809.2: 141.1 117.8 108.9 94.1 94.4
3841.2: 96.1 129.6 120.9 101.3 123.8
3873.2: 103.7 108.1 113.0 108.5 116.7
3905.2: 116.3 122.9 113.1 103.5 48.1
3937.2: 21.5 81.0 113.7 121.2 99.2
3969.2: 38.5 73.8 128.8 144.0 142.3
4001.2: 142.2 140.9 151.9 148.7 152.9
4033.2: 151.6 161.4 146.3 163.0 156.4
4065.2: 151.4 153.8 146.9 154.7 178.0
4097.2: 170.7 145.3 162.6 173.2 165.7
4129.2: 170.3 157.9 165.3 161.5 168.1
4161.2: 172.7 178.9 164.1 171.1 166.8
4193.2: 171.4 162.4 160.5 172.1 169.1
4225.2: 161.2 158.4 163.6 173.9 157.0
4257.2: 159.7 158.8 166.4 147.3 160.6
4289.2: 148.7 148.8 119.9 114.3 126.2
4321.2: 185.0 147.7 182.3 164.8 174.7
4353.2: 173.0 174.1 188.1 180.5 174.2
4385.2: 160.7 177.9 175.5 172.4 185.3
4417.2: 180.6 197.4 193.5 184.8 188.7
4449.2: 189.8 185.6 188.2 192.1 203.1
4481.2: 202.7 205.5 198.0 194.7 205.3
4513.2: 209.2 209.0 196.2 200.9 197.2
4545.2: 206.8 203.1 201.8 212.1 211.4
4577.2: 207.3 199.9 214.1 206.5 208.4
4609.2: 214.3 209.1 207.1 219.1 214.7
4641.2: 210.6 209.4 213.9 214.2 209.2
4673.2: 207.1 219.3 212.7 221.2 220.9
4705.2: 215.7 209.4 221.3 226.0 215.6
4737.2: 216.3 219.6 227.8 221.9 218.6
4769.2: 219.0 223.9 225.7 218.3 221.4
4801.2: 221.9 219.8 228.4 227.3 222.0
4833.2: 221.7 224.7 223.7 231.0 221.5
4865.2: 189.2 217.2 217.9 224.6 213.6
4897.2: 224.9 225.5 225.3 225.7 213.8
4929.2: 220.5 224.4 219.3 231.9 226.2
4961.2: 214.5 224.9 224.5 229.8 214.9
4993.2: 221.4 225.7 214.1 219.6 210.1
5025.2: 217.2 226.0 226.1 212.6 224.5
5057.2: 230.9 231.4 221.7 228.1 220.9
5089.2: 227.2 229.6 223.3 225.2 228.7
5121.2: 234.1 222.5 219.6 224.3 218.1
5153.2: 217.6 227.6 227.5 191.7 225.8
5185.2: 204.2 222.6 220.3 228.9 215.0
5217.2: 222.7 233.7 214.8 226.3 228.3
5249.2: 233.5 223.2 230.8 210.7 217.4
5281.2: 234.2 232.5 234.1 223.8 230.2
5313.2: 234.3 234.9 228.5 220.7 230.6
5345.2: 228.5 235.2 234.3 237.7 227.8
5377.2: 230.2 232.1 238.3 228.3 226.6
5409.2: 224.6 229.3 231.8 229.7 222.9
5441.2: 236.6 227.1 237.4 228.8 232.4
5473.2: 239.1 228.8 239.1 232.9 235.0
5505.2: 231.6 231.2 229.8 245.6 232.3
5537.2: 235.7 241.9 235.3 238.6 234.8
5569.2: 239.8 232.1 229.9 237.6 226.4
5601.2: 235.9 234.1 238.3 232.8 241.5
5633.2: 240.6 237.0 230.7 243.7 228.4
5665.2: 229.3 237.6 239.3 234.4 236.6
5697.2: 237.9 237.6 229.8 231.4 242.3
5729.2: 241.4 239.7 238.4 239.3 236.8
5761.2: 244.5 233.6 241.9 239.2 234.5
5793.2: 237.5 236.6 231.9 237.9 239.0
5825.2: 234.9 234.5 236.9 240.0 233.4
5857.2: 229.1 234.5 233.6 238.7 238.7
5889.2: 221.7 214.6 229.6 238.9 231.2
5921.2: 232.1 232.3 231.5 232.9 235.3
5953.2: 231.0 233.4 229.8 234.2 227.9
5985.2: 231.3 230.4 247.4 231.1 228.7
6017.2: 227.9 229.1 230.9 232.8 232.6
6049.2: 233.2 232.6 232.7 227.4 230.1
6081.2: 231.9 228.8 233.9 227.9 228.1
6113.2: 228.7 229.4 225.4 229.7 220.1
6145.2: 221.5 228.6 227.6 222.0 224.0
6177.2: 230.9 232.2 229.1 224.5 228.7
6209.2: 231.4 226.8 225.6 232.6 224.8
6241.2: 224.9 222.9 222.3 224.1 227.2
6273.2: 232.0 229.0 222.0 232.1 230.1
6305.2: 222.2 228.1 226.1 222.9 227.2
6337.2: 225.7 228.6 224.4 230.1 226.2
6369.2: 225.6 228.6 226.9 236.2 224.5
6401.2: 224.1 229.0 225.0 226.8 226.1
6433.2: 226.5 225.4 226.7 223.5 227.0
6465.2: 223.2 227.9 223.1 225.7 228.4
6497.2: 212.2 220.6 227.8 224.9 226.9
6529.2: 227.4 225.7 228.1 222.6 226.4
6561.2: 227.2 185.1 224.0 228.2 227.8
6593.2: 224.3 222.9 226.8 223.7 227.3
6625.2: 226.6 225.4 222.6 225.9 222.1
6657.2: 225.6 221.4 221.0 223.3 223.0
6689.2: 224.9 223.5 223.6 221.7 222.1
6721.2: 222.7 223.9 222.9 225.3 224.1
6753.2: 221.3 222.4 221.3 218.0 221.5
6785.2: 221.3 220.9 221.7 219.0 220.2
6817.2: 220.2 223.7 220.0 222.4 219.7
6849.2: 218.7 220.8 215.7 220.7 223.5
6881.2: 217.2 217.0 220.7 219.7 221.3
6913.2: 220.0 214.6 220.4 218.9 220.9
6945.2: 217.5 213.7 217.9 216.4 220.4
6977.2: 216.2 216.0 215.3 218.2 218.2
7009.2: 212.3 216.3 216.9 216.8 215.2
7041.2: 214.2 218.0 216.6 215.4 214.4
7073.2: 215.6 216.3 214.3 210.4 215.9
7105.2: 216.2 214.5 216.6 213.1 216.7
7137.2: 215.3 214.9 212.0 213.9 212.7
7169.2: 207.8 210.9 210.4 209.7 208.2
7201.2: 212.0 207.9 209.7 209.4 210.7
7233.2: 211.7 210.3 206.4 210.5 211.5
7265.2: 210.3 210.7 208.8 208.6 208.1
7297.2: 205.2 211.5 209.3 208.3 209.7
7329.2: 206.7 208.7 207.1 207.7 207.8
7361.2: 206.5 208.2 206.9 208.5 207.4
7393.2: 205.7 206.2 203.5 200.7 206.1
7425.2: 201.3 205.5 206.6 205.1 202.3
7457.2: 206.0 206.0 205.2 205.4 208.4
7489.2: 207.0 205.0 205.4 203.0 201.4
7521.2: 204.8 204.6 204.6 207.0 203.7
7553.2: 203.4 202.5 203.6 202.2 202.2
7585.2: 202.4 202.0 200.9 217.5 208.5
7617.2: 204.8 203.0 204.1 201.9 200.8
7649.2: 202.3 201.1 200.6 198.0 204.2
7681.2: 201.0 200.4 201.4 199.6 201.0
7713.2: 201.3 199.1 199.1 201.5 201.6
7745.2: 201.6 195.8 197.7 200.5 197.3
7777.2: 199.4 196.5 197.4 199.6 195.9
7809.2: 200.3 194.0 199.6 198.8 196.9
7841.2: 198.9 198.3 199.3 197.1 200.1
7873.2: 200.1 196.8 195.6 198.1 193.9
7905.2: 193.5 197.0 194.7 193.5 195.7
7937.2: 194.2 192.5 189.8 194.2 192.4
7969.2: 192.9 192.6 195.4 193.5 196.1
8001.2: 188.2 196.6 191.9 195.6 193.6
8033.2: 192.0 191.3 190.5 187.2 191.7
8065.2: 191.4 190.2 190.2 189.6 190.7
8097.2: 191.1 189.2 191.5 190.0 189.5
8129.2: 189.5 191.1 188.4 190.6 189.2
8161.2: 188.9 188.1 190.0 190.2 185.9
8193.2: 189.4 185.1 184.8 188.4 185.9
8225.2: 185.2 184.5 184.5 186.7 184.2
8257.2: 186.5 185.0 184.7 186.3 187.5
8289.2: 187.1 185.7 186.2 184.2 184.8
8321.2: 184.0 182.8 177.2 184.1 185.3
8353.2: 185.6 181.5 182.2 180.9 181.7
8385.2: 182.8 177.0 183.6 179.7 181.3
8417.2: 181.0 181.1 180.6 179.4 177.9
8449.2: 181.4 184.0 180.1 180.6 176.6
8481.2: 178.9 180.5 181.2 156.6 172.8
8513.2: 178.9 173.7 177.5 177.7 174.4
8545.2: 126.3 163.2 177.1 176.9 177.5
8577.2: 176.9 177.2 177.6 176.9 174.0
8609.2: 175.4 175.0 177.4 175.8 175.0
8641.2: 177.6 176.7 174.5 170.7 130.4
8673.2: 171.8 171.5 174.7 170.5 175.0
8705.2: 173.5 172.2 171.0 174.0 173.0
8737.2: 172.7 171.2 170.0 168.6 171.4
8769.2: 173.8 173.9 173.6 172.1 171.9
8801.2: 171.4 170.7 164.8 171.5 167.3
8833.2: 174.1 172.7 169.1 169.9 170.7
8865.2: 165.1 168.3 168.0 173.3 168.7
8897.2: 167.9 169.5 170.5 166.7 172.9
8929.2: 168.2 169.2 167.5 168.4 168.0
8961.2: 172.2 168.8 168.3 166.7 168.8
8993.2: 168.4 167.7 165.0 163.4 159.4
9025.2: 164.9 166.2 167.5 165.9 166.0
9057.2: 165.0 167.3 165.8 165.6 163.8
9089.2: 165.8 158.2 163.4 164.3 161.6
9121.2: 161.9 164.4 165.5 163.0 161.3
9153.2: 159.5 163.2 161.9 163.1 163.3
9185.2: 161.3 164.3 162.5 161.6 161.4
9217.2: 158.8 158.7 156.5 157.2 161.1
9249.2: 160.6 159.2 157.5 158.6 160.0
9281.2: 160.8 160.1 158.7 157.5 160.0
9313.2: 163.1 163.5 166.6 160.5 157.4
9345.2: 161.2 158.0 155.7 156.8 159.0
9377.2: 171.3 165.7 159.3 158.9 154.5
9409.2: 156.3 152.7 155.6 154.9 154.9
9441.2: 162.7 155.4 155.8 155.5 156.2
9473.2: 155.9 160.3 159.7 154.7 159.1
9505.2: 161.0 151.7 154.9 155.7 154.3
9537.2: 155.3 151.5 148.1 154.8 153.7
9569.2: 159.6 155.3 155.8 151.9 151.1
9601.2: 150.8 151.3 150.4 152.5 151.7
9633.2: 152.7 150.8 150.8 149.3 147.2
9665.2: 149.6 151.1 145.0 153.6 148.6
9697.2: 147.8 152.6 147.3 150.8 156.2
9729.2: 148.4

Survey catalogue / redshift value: 0.000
